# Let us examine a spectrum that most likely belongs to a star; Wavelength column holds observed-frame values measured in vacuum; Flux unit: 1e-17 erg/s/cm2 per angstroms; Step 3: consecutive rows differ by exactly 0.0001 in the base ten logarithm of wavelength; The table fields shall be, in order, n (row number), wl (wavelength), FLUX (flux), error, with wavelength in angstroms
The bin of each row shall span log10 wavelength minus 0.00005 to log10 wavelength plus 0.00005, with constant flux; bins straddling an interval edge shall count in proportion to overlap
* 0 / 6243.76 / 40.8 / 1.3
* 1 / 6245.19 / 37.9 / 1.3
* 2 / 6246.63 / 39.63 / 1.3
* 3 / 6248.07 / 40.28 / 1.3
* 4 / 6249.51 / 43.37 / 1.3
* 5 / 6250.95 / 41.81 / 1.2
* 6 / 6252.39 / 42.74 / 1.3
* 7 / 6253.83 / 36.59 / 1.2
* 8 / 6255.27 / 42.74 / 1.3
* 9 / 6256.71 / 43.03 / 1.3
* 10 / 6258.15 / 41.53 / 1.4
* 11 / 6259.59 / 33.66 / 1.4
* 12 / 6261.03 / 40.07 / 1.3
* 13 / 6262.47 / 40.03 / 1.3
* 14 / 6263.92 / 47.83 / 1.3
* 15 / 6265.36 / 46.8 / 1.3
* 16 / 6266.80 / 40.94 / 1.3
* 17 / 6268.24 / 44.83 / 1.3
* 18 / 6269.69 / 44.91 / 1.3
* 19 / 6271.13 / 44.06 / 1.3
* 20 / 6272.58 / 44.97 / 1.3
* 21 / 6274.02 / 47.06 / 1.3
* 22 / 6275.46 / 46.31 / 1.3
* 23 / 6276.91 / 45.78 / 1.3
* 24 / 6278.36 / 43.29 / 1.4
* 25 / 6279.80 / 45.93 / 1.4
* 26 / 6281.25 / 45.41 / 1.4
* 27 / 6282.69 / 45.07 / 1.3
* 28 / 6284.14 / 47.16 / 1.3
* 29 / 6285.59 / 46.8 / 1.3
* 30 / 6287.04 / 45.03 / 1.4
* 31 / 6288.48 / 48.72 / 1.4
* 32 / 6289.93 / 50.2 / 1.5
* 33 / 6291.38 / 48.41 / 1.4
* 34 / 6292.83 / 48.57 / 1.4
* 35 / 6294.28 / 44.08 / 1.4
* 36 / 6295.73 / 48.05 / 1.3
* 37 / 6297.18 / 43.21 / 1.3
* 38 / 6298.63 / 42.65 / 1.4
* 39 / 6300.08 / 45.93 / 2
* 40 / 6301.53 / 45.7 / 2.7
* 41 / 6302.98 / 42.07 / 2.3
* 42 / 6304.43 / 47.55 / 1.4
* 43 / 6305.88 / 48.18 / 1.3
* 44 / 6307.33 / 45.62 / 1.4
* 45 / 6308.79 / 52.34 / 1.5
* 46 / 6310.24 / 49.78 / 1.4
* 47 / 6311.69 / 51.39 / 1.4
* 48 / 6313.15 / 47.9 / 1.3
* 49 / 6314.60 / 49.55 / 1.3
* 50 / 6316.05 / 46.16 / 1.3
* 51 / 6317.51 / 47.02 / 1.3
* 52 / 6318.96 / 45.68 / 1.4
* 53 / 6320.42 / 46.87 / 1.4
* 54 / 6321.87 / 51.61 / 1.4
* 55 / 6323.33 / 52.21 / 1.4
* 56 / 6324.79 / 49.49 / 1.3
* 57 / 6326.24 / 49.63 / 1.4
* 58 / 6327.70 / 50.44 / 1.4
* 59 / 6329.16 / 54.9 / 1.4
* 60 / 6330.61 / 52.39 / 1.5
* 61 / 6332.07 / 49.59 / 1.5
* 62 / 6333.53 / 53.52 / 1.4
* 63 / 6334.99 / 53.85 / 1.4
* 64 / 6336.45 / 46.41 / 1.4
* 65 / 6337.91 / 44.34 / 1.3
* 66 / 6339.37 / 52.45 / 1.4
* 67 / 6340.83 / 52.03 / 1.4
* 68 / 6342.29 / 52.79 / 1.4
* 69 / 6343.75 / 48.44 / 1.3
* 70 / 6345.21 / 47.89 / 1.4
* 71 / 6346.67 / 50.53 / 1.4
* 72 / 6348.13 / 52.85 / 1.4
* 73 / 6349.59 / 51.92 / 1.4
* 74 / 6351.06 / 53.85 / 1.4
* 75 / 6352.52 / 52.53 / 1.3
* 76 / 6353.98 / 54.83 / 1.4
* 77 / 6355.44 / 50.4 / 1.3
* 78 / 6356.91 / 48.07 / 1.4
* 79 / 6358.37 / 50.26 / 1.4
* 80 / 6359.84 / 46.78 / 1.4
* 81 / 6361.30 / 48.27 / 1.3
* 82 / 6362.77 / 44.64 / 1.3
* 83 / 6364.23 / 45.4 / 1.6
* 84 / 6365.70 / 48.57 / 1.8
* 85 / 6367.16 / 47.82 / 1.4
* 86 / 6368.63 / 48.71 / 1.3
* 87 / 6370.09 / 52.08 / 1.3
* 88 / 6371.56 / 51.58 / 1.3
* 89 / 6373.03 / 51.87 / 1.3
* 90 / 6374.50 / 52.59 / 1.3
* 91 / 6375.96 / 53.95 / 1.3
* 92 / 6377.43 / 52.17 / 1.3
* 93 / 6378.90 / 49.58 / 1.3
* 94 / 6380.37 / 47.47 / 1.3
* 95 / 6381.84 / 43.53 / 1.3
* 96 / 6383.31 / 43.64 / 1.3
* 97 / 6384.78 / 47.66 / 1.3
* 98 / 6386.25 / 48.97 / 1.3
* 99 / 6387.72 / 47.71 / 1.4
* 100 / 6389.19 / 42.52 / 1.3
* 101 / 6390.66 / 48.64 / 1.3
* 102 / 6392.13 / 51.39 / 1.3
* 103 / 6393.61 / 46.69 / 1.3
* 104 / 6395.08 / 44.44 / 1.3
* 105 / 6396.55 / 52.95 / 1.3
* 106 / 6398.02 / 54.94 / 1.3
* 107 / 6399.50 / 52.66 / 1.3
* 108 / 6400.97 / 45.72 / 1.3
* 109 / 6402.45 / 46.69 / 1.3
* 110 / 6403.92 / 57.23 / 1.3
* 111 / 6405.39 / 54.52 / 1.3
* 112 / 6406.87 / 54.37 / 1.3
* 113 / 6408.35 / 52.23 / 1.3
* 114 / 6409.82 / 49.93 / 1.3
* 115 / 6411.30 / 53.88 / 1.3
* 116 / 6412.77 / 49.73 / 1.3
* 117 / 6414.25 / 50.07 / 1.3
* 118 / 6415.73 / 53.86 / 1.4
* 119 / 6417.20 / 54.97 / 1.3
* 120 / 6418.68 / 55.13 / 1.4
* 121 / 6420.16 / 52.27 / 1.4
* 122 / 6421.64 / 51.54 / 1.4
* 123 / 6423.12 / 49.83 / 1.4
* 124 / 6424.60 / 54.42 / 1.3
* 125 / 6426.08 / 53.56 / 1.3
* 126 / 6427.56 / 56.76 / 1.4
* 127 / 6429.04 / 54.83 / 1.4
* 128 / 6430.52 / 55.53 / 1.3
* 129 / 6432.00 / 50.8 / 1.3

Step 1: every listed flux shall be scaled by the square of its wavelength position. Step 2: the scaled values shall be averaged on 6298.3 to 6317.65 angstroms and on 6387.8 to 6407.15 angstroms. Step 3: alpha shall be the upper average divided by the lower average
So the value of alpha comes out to 1.09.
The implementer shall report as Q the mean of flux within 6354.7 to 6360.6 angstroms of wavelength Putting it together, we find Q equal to 48.9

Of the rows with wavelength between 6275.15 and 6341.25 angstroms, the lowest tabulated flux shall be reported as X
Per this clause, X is 42.07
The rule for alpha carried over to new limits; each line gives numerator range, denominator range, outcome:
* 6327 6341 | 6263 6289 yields 1.14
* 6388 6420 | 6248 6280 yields 1.24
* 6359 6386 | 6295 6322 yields 1.05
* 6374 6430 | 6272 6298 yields 1.14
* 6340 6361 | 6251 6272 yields 1.24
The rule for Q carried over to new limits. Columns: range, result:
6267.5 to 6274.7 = 45.1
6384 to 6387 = 48.3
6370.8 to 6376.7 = 52.5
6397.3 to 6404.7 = 51.5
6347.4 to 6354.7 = 53.2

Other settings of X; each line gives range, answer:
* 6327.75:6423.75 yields 42.52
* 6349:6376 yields 44.64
